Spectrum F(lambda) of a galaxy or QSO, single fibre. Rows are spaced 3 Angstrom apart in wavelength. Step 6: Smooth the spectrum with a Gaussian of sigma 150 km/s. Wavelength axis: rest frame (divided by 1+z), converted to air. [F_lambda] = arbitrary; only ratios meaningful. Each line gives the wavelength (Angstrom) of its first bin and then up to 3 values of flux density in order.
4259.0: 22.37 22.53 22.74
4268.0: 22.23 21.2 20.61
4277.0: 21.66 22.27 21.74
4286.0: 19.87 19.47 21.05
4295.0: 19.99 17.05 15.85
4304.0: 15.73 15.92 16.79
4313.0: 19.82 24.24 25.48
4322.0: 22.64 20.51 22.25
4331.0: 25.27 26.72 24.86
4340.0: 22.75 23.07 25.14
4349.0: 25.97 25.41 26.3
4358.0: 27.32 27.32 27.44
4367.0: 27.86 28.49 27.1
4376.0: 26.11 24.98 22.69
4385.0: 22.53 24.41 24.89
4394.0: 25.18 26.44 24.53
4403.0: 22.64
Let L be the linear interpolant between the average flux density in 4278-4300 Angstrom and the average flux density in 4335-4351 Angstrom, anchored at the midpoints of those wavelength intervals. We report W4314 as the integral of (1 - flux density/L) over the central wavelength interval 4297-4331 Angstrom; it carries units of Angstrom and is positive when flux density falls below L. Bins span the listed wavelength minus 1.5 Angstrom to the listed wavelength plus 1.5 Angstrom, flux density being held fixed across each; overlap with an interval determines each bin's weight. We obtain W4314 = 3.5 Angstrom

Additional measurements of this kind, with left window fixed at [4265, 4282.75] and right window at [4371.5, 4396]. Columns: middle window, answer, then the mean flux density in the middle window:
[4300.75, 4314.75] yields 3.5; 17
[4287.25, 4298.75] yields 1.4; 19.6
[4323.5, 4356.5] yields -1.2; 24.4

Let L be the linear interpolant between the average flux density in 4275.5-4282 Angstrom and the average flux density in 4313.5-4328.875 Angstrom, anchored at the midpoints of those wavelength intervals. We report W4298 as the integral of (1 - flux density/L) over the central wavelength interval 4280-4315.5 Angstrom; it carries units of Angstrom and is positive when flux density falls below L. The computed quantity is 5.61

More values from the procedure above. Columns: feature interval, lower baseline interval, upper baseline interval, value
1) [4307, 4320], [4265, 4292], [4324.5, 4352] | 1.27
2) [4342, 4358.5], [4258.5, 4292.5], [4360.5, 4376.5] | 0.50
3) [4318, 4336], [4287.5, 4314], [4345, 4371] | -1.47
